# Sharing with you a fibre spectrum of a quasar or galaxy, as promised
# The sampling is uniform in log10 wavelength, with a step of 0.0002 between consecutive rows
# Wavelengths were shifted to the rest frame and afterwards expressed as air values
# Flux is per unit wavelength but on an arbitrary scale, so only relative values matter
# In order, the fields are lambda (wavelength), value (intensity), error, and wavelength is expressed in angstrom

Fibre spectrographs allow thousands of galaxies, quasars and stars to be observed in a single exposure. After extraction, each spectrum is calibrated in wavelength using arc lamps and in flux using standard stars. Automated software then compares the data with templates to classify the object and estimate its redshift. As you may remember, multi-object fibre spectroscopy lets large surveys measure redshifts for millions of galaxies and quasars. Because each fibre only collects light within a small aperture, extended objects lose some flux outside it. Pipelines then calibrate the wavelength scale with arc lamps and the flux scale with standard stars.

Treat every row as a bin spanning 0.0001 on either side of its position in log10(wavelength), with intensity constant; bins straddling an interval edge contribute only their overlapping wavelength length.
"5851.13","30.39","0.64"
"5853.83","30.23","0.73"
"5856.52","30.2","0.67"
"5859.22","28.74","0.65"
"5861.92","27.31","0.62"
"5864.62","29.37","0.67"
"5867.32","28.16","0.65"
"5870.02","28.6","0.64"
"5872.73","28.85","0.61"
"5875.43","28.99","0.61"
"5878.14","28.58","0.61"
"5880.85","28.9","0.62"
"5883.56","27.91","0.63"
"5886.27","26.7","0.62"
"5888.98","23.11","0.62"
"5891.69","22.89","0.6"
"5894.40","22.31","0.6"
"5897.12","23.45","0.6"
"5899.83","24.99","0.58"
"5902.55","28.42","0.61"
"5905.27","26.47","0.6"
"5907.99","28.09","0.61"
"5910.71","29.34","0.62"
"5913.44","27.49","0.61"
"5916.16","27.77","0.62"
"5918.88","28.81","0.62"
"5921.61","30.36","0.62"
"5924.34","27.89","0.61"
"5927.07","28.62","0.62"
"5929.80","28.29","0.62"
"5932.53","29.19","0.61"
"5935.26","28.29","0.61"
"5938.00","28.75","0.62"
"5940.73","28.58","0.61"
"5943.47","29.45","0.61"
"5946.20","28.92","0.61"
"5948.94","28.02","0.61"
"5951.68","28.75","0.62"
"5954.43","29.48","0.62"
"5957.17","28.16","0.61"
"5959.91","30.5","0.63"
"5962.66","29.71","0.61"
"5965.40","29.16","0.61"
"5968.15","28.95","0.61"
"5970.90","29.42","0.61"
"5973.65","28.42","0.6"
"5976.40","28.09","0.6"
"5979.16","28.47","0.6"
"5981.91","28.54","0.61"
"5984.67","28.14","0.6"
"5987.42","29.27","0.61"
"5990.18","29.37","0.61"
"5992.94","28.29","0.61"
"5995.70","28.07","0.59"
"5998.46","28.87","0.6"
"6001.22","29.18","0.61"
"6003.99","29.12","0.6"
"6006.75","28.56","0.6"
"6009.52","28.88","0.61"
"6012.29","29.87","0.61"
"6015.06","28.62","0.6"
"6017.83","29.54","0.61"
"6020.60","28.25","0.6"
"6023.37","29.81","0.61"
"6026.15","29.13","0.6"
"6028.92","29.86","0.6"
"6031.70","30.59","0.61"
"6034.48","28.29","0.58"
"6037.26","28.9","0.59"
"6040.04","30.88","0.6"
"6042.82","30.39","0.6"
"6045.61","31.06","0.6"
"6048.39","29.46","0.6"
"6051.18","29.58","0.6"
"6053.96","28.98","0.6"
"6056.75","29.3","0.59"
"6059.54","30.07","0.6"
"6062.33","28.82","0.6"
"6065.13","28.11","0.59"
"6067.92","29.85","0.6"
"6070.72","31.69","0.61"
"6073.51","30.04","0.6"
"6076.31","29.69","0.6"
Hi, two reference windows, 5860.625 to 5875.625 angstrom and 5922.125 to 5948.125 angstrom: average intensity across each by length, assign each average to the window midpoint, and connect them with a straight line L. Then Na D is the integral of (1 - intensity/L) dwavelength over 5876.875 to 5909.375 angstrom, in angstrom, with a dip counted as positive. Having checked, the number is 3.0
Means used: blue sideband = 28.5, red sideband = 28.7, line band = 26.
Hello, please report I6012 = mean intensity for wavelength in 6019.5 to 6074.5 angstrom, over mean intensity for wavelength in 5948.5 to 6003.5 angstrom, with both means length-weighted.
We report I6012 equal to 1.03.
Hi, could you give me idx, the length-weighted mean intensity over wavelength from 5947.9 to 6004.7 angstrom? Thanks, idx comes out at 28.9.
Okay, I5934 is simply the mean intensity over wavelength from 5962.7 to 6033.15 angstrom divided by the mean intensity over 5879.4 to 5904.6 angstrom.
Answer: 1.14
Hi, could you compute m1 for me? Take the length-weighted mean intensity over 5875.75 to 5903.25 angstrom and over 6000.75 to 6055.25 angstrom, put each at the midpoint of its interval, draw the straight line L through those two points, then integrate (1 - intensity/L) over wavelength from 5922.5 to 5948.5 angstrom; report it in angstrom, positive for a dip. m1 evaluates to -1.6 angstrom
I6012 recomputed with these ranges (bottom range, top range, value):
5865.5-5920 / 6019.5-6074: 1.10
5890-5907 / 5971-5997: 1.15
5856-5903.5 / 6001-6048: 1.09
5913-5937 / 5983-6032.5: 1.02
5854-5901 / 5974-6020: 1.06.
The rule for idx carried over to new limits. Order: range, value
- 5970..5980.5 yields 28.5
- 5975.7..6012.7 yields 28.7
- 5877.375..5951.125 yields 27.5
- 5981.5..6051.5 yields 29.3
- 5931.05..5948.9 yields 28.8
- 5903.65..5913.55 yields 27.9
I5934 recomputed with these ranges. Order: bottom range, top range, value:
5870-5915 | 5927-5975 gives 1.08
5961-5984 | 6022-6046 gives 1.03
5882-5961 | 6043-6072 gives 1.08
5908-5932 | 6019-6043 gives 1.03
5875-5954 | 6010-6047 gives 1.07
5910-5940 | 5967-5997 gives 1.00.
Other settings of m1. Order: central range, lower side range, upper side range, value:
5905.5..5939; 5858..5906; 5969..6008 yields -1.14 angstrom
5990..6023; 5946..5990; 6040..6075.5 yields 0.44 angstrom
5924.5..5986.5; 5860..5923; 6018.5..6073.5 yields -1.21 angstrom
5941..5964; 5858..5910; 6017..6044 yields -0.75 angstrom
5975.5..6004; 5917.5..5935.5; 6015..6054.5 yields 0.60 angstrom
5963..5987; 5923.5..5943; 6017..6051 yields 0.26 angstrom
